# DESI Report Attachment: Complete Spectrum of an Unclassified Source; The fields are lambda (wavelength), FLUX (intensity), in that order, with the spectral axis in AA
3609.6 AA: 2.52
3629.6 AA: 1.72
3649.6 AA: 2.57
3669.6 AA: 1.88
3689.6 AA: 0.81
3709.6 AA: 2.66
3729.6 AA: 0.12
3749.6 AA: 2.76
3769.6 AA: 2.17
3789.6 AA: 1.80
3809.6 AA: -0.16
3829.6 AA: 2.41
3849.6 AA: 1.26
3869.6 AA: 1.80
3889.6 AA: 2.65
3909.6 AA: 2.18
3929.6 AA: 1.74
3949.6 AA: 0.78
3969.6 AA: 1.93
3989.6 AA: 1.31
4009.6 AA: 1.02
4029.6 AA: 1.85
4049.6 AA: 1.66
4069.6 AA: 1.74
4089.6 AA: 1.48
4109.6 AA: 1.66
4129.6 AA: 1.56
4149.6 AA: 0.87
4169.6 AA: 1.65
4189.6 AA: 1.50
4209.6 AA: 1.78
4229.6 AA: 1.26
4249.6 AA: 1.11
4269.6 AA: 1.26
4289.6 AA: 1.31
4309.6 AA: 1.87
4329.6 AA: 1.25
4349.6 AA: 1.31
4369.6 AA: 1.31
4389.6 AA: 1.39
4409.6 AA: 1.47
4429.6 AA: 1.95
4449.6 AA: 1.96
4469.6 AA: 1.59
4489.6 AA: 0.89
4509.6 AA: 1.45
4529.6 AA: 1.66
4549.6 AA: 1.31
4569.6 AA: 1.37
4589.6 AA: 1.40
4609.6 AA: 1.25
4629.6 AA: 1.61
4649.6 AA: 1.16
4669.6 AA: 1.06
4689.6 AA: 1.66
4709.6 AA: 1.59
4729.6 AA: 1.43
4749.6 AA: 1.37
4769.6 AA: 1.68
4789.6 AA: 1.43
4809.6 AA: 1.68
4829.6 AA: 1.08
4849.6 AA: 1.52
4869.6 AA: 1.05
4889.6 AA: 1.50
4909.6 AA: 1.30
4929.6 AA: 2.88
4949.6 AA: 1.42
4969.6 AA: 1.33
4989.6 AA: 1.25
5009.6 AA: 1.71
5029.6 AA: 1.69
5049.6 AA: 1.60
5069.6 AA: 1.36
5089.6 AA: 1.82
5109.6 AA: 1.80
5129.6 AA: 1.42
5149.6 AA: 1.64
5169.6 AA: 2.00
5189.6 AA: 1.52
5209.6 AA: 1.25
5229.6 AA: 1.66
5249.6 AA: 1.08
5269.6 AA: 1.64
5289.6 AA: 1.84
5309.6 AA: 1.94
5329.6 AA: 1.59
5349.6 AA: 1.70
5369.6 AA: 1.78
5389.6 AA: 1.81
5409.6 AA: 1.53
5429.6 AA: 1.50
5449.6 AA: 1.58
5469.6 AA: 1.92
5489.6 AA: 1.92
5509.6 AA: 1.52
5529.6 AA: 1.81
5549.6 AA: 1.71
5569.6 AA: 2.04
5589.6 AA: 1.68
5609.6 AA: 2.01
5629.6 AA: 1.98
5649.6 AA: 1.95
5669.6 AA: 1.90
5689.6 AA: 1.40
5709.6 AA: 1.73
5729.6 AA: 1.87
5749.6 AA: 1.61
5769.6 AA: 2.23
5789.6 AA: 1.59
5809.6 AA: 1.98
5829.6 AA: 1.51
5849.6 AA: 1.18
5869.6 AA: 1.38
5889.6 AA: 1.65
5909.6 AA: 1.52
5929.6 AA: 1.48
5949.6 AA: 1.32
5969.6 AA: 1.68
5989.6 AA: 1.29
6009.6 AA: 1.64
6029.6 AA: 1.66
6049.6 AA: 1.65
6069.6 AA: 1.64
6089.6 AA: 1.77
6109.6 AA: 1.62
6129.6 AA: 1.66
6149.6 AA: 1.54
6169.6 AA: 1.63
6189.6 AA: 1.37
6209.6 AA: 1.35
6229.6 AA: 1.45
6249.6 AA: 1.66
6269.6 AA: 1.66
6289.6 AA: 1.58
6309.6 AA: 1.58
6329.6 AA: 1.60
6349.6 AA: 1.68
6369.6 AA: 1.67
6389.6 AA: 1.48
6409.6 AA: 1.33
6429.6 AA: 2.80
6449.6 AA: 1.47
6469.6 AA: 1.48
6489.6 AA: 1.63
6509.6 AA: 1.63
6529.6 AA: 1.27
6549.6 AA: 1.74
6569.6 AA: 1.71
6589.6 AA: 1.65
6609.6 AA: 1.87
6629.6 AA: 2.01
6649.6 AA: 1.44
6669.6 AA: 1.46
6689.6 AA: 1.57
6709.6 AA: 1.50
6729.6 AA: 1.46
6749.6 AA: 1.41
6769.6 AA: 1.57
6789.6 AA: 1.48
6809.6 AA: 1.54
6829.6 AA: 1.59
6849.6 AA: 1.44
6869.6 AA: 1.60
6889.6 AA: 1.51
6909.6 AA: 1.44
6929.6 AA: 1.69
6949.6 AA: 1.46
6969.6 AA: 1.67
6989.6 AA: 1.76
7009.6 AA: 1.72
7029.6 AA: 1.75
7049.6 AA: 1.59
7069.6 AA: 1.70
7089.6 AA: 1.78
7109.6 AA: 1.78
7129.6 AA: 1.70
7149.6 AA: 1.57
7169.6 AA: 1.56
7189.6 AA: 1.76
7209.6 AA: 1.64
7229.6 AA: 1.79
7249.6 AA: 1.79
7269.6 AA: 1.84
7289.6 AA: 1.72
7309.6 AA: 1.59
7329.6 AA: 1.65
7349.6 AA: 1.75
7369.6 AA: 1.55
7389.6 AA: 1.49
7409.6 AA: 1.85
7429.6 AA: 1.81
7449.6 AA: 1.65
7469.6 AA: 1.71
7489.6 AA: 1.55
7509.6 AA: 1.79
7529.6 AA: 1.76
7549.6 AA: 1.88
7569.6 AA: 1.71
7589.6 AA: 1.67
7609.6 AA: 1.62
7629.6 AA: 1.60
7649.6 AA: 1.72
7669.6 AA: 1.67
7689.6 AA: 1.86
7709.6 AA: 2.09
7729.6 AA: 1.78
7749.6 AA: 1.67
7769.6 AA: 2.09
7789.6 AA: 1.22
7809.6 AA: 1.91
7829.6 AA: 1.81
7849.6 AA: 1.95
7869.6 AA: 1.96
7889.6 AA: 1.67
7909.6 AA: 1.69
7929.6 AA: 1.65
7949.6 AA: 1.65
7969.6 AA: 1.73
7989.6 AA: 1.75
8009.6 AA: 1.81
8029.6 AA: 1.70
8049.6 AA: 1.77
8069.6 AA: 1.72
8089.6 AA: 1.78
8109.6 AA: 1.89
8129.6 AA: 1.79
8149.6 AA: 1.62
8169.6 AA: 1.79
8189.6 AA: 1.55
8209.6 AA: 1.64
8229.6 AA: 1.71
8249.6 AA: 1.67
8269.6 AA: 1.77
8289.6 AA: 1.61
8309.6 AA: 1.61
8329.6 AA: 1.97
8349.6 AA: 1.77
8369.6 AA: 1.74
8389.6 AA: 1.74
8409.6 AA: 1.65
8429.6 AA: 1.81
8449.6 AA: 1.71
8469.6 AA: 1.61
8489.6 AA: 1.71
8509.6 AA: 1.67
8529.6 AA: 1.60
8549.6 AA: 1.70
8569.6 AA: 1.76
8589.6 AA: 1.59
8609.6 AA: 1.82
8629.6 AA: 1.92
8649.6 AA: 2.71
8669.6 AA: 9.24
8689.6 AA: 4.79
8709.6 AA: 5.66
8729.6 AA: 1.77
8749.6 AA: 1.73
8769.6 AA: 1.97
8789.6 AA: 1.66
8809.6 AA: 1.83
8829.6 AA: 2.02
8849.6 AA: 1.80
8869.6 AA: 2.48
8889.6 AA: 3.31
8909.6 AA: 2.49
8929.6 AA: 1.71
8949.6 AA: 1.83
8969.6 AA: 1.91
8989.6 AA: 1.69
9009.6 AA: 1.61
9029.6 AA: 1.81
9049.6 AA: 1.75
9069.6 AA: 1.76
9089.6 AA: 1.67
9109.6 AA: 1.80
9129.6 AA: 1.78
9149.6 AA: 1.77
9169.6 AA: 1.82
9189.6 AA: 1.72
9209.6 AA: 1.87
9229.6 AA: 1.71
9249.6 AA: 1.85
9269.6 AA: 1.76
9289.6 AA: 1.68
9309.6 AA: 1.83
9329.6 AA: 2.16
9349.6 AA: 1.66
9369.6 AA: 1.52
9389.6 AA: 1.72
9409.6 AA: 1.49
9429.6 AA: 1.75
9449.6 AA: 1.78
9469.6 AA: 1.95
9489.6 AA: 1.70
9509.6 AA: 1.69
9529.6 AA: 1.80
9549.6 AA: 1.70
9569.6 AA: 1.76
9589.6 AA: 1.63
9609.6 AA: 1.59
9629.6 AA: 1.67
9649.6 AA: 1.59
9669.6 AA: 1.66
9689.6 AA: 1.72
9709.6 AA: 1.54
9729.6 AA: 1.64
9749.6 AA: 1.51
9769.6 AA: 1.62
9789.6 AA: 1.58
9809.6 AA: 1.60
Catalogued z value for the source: 0.32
